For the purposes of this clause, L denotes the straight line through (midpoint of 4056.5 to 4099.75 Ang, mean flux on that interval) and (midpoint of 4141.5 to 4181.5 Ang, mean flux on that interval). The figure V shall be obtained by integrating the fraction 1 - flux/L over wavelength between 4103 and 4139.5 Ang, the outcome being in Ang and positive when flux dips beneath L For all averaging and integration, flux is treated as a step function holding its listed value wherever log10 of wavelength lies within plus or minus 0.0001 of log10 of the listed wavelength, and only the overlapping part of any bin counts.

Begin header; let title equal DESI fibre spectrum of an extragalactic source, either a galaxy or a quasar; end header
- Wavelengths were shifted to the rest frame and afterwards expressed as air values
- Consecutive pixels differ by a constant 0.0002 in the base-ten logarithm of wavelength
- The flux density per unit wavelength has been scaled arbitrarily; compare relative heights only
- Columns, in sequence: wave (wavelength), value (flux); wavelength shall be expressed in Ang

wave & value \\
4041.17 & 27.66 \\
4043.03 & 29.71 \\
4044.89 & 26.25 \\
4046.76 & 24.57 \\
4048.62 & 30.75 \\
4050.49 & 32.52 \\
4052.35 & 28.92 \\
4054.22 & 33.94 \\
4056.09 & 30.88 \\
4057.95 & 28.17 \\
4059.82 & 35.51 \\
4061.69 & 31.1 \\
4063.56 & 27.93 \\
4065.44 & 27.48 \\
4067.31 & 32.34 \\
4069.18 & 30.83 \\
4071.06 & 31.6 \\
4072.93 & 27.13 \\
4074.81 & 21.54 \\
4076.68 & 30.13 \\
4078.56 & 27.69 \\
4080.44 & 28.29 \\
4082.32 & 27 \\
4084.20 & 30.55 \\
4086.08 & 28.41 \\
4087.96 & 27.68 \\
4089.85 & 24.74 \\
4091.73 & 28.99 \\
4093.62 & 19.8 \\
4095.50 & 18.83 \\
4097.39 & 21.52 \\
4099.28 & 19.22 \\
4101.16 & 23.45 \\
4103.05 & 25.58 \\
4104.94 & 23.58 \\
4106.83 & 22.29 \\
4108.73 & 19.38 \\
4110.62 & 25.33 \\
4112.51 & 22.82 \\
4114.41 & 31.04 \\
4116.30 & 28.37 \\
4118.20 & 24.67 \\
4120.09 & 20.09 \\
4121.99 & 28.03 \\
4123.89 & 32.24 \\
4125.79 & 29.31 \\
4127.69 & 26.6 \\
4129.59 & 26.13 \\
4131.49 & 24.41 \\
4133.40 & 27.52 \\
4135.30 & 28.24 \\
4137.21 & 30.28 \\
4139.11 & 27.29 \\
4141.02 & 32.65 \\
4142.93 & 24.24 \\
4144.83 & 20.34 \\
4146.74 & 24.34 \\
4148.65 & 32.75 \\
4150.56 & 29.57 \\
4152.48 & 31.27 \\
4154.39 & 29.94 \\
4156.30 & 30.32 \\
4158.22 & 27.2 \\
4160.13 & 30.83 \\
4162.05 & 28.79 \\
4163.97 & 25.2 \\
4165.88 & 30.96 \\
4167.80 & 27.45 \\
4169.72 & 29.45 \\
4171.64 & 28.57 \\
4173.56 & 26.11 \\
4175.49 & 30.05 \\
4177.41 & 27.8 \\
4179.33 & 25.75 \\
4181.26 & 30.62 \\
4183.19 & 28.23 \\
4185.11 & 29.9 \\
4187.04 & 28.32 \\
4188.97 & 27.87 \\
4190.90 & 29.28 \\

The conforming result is 2.1 Ang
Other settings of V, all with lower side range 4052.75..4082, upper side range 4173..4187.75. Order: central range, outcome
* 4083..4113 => 5.47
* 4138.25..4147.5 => 0.97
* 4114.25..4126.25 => 0.67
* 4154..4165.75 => -0.08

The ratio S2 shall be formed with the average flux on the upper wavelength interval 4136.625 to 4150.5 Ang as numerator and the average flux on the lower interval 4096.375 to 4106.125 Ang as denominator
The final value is 1.21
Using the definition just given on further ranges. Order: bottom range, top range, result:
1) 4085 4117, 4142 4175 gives 1.16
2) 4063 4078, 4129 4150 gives 0.95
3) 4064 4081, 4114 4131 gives 0.95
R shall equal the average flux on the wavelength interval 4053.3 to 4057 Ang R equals 32.4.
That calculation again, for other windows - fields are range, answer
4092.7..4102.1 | 20.6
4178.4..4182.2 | 28.2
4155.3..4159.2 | 28.8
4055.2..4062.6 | 31.5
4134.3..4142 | 29.6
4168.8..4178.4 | 28.4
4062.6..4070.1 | 29.6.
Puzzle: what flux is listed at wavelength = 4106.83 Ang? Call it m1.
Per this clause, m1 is 22.29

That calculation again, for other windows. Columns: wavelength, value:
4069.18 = 30.83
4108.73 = 19.38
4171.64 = 28.57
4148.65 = 32.75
